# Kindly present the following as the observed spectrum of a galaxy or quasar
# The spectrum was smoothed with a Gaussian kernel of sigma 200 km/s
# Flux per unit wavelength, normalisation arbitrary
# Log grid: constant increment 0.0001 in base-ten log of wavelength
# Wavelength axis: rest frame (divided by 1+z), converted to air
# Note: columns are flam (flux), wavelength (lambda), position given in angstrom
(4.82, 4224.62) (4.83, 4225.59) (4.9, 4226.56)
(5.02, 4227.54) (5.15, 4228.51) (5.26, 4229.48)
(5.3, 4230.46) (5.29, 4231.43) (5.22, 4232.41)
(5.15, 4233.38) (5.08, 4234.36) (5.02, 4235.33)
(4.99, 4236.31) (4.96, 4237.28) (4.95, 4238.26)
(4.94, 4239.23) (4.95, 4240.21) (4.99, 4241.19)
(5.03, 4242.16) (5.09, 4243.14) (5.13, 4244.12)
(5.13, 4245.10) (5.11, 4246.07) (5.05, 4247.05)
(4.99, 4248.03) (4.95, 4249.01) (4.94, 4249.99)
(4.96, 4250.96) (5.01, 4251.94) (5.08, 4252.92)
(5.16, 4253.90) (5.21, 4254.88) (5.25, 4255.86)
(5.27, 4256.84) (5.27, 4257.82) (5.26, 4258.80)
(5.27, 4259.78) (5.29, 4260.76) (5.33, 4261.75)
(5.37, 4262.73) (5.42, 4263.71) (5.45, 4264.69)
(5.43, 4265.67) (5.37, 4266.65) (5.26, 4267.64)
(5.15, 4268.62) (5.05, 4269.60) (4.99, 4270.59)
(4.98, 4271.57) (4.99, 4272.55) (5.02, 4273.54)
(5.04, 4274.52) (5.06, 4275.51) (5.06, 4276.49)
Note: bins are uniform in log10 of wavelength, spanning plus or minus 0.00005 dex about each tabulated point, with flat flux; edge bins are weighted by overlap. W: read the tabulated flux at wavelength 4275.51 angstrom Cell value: 5.06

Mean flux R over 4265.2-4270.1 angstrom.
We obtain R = 5.24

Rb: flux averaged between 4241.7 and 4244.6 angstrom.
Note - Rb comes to 5.07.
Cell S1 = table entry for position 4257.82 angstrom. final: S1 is 5.27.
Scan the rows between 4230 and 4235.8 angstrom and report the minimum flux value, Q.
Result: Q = 5.02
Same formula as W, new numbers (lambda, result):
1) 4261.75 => 5.33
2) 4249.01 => 4.95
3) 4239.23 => 4.94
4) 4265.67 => 5.43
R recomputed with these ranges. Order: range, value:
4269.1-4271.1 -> 5.02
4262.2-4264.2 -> 5.4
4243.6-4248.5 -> 5.08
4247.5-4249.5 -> 4.96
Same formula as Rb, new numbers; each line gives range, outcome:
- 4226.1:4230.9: 5.12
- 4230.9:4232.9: 5.26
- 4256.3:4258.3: 5.27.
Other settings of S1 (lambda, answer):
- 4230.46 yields 5.3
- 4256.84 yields 5.27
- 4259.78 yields 5.27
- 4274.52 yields 5.04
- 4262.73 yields 5.37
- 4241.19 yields 4.99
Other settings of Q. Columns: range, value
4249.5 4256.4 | 4.94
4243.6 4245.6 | 5.13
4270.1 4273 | 4.98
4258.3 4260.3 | 5.26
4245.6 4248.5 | 4.99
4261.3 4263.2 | 5.33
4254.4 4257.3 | 5.21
